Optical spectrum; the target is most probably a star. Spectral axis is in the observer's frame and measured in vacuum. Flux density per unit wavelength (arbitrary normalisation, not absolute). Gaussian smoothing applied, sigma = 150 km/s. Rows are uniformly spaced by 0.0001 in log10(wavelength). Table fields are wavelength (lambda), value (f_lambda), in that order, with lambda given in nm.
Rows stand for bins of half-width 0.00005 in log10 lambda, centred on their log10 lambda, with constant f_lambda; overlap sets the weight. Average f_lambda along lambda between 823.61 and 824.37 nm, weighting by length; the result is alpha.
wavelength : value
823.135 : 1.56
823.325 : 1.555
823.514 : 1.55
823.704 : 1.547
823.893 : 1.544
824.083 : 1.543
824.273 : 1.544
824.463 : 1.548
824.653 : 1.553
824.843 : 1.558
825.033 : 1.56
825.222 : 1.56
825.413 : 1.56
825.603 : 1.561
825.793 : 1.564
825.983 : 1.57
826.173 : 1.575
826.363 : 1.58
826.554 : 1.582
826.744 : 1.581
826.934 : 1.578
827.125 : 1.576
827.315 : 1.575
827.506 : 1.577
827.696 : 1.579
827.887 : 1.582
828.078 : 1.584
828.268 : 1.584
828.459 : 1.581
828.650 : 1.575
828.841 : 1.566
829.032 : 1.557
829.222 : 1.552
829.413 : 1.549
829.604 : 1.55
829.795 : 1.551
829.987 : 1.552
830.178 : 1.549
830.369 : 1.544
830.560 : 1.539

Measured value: 1.54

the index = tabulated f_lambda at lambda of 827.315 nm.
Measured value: 1.575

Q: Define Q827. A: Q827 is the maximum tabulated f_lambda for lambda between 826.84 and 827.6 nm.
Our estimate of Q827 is 1.578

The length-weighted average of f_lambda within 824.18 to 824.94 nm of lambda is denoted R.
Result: 1.55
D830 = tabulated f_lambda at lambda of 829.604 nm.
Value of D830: 1.55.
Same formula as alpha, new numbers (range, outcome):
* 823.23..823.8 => 1.55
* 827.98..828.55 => 1.58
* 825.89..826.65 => 1.58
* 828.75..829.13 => 1.56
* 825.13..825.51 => 1.56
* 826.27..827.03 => 1.58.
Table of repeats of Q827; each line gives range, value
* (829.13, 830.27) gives 1.552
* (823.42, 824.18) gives 1.55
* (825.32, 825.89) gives 1.564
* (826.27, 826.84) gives 1.582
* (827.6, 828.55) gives 1.584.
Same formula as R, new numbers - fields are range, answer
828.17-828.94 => 1.58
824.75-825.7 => 1.56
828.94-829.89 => 1.55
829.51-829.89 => 1.55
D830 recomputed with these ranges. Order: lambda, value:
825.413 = 1.56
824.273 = 1.544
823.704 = 1.547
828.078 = 1.584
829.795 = 1.551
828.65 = 1.575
